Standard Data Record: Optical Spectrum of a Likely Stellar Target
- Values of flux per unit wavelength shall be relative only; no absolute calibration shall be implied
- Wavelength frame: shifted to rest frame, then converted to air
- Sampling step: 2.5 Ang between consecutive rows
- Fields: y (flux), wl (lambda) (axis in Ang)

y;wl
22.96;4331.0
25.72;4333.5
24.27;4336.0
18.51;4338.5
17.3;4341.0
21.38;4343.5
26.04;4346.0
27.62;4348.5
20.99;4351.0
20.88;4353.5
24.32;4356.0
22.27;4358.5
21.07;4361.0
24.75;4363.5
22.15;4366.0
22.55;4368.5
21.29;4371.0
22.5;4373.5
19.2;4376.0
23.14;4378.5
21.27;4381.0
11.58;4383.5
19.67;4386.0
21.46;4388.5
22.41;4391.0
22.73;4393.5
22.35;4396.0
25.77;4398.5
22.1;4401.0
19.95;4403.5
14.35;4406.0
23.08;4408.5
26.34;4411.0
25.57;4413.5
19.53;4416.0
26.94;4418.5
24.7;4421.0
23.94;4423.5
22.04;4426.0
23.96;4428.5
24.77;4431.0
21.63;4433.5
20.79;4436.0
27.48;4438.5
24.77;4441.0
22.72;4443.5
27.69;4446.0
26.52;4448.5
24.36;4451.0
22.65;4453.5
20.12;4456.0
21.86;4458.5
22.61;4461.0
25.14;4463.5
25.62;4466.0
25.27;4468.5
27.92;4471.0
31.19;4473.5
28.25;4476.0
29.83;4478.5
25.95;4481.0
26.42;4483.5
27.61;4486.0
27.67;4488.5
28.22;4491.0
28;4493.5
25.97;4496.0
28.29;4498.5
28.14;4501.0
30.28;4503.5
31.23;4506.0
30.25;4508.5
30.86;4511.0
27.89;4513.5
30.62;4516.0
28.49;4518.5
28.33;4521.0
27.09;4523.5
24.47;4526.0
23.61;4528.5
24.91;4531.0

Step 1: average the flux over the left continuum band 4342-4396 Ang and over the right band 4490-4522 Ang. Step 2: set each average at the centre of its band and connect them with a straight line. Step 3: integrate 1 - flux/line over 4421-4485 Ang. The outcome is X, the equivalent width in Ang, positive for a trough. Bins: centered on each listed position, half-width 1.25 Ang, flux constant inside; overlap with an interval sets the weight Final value 3.2 Ang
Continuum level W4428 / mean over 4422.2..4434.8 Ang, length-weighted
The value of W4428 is 23.3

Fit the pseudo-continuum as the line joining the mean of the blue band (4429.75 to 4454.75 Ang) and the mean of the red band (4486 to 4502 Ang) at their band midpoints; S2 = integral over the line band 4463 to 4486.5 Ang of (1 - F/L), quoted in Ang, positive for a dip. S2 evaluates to -0.8 Ang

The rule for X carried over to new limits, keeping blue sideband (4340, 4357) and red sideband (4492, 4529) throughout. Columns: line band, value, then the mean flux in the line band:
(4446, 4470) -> 2.23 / 24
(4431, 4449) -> 1.00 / 24.4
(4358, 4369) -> 0.31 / 22.6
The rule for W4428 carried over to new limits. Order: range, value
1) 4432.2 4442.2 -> 23.7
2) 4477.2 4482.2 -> 27.9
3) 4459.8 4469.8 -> 24.7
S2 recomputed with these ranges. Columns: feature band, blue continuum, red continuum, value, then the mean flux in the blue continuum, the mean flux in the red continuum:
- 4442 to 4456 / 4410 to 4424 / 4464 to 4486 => 0.94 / 24.5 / 27.5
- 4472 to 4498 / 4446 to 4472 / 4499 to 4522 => -0.97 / 24.3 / 29.5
